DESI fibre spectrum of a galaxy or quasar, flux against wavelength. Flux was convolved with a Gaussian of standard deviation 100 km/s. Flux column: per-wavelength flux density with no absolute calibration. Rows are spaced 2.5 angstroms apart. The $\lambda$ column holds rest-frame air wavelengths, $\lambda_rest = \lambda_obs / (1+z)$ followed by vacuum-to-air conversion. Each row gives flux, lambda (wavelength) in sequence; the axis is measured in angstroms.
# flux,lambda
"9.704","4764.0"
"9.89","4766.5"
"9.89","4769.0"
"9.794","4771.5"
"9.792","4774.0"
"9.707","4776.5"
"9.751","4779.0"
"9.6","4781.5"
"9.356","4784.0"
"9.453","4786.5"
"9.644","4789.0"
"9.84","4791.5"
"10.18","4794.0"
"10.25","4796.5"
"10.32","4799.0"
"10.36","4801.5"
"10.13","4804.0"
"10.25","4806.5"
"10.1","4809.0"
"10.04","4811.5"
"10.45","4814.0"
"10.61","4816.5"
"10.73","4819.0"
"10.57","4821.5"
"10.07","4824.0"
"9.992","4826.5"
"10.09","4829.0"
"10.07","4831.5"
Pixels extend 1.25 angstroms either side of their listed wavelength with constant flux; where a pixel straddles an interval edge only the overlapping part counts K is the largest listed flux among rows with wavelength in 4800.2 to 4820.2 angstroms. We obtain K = 10.73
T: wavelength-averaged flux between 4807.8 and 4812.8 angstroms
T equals 10.1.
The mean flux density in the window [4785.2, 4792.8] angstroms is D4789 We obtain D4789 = 9.65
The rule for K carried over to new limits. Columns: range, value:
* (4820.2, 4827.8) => 10.57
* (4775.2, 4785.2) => 9.751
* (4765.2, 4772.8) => 9.89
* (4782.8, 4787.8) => 9.453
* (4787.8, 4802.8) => 10.36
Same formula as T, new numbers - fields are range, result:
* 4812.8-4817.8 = 10.5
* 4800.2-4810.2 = 10.2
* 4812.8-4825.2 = 10.5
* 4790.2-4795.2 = 10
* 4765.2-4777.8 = 9.81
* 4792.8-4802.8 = 10.3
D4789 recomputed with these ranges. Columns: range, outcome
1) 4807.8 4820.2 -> 10.4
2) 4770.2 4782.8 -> 9.73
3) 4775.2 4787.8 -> 9.57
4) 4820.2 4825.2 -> 10.3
